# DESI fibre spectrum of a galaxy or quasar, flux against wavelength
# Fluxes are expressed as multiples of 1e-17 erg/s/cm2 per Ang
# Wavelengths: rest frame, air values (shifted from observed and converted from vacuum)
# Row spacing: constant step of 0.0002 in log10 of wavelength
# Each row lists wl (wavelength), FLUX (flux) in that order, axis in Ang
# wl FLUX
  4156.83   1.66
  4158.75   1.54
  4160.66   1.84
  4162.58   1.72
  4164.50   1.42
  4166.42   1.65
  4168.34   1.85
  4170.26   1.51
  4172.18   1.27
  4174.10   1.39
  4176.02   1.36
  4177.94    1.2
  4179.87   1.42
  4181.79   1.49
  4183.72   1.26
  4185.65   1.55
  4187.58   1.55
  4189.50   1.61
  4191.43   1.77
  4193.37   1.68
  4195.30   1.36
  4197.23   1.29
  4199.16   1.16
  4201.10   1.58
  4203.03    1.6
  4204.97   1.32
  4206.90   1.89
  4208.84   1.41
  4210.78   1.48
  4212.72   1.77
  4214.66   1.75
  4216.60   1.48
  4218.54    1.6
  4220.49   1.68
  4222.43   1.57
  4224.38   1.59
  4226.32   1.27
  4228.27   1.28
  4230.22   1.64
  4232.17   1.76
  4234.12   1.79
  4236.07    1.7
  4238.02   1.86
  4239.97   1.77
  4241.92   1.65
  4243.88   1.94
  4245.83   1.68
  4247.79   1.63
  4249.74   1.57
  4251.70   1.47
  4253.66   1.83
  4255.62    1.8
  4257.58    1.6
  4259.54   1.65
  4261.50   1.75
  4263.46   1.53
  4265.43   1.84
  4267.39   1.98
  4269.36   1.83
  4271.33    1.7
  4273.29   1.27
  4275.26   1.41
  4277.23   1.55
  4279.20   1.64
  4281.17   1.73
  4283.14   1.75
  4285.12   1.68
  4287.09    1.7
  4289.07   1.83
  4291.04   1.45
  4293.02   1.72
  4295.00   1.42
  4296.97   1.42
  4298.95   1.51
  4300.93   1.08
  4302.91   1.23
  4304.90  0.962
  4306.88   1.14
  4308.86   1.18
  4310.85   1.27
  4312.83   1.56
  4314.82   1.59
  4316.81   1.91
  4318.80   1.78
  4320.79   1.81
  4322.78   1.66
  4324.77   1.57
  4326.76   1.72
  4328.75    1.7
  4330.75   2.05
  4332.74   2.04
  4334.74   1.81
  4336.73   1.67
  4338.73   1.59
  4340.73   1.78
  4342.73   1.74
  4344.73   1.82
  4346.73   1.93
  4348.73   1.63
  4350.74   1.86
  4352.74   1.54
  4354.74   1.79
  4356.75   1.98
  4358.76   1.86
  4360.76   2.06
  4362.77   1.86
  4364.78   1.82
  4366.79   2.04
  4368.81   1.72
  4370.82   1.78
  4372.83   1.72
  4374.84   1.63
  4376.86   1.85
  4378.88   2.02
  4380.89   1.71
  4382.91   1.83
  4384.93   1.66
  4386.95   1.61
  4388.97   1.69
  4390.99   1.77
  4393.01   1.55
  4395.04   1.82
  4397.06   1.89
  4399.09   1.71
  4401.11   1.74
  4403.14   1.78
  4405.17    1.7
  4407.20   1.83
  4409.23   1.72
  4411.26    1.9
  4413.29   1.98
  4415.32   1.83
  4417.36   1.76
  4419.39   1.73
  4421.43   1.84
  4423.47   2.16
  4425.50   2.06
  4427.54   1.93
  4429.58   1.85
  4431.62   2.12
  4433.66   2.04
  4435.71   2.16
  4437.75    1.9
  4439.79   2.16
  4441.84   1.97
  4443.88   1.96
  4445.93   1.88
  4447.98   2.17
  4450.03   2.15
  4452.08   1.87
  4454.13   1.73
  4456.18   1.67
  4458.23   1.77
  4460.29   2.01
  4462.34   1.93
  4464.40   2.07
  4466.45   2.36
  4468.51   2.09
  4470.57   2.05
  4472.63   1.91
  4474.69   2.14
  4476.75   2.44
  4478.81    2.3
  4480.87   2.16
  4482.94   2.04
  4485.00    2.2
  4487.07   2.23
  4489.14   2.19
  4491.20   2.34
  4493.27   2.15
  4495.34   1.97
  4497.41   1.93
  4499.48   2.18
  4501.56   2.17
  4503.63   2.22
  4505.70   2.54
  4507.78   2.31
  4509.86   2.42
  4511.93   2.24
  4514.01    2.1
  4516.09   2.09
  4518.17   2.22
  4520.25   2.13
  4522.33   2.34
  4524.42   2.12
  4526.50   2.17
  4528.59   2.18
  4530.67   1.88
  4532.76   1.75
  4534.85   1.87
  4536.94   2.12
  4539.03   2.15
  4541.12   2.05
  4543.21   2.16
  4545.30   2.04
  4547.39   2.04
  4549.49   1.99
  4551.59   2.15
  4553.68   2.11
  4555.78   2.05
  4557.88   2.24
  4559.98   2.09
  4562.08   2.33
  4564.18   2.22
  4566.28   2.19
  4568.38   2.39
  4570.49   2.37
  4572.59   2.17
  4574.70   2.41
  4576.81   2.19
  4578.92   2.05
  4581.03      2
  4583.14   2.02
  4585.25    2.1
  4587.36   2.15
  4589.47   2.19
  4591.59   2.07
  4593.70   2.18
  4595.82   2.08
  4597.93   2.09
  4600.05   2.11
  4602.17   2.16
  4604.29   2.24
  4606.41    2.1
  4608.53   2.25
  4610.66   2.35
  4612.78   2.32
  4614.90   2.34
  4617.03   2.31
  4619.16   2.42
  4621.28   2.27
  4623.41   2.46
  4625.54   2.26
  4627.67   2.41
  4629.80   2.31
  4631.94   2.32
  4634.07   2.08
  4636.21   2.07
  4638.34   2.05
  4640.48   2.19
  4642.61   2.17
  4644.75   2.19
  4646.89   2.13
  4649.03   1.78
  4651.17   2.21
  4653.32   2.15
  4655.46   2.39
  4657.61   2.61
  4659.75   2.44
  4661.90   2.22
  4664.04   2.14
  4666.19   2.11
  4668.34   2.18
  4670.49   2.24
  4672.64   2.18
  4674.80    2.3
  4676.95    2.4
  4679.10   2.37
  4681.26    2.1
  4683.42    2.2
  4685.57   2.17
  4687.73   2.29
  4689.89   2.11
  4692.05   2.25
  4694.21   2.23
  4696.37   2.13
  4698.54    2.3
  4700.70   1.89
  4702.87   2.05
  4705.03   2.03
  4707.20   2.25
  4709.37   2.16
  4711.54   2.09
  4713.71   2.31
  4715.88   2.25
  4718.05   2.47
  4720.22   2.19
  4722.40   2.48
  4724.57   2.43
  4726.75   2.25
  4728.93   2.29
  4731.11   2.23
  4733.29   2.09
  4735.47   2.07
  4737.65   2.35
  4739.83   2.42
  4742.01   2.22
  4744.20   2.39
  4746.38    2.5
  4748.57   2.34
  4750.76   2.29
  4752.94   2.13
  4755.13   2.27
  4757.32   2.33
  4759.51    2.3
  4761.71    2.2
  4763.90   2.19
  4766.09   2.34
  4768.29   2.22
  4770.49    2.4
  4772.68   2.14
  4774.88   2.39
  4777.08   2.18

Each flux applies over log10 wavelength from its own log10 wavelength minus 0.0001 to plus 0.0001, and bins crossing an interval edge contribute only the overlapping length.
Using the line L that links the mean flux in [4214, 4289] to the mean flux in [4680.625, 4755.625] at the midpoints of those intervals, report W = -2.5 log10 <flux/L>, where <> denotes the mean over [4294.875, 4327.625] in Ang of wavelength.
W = 0.19 mag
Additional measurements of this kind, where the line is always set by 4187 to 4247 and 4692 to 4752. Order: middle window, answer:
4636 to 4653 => 0.02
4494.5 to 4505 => -0.08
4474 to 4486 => -0.15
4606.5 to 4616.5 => -0.09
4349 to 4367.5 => -0.05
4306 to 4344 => 0.05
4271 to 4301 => 0.08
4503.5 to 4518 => -0.15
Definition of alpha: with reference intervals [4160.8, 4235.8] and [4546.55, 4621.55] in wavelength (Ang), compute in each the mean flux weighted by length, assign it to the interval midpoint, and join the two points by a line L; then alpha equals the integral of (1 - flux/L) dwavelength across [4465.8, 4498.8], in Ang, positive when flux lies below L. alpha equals -2.3 Ang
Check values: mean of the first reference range 1.53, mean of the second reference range 2.19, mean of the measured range 2.15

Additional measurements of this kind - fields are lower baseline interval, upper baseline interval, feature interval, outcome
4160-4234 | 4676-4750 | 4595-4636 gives -2.8 Ang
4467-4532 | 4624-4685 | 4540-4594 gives 1.1 Ang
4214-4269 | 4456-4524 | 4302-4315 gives 3.9 Ang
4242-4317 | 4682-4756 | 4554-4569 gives -1.5 Ang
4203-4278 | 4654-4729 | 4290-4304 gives 2.5 Ang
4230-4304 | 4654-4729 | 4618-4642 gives -1.1 Ang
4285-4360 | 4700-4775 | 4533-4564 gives -1.9 Ang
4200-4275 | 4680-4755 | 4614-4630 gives -1.8 Ang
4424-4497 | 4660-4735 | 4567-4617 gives -1.0 Ang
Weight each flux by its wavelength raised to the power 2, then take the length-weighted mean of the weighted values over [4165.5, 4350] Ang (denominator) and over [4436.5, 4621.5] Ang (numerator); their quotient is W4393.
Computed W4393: 1.5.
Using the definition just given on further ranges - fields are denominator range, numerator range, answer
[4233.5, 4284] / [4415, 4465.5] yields 1.26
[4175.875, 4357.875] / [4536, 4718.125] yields 1.60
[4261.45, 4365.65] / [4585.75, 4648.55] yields 1.53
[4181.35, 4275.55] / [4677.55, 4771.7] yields 1.74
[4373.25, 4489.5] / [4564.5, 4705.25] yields 1.25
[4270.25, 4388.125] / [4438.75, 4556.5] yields 1.36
